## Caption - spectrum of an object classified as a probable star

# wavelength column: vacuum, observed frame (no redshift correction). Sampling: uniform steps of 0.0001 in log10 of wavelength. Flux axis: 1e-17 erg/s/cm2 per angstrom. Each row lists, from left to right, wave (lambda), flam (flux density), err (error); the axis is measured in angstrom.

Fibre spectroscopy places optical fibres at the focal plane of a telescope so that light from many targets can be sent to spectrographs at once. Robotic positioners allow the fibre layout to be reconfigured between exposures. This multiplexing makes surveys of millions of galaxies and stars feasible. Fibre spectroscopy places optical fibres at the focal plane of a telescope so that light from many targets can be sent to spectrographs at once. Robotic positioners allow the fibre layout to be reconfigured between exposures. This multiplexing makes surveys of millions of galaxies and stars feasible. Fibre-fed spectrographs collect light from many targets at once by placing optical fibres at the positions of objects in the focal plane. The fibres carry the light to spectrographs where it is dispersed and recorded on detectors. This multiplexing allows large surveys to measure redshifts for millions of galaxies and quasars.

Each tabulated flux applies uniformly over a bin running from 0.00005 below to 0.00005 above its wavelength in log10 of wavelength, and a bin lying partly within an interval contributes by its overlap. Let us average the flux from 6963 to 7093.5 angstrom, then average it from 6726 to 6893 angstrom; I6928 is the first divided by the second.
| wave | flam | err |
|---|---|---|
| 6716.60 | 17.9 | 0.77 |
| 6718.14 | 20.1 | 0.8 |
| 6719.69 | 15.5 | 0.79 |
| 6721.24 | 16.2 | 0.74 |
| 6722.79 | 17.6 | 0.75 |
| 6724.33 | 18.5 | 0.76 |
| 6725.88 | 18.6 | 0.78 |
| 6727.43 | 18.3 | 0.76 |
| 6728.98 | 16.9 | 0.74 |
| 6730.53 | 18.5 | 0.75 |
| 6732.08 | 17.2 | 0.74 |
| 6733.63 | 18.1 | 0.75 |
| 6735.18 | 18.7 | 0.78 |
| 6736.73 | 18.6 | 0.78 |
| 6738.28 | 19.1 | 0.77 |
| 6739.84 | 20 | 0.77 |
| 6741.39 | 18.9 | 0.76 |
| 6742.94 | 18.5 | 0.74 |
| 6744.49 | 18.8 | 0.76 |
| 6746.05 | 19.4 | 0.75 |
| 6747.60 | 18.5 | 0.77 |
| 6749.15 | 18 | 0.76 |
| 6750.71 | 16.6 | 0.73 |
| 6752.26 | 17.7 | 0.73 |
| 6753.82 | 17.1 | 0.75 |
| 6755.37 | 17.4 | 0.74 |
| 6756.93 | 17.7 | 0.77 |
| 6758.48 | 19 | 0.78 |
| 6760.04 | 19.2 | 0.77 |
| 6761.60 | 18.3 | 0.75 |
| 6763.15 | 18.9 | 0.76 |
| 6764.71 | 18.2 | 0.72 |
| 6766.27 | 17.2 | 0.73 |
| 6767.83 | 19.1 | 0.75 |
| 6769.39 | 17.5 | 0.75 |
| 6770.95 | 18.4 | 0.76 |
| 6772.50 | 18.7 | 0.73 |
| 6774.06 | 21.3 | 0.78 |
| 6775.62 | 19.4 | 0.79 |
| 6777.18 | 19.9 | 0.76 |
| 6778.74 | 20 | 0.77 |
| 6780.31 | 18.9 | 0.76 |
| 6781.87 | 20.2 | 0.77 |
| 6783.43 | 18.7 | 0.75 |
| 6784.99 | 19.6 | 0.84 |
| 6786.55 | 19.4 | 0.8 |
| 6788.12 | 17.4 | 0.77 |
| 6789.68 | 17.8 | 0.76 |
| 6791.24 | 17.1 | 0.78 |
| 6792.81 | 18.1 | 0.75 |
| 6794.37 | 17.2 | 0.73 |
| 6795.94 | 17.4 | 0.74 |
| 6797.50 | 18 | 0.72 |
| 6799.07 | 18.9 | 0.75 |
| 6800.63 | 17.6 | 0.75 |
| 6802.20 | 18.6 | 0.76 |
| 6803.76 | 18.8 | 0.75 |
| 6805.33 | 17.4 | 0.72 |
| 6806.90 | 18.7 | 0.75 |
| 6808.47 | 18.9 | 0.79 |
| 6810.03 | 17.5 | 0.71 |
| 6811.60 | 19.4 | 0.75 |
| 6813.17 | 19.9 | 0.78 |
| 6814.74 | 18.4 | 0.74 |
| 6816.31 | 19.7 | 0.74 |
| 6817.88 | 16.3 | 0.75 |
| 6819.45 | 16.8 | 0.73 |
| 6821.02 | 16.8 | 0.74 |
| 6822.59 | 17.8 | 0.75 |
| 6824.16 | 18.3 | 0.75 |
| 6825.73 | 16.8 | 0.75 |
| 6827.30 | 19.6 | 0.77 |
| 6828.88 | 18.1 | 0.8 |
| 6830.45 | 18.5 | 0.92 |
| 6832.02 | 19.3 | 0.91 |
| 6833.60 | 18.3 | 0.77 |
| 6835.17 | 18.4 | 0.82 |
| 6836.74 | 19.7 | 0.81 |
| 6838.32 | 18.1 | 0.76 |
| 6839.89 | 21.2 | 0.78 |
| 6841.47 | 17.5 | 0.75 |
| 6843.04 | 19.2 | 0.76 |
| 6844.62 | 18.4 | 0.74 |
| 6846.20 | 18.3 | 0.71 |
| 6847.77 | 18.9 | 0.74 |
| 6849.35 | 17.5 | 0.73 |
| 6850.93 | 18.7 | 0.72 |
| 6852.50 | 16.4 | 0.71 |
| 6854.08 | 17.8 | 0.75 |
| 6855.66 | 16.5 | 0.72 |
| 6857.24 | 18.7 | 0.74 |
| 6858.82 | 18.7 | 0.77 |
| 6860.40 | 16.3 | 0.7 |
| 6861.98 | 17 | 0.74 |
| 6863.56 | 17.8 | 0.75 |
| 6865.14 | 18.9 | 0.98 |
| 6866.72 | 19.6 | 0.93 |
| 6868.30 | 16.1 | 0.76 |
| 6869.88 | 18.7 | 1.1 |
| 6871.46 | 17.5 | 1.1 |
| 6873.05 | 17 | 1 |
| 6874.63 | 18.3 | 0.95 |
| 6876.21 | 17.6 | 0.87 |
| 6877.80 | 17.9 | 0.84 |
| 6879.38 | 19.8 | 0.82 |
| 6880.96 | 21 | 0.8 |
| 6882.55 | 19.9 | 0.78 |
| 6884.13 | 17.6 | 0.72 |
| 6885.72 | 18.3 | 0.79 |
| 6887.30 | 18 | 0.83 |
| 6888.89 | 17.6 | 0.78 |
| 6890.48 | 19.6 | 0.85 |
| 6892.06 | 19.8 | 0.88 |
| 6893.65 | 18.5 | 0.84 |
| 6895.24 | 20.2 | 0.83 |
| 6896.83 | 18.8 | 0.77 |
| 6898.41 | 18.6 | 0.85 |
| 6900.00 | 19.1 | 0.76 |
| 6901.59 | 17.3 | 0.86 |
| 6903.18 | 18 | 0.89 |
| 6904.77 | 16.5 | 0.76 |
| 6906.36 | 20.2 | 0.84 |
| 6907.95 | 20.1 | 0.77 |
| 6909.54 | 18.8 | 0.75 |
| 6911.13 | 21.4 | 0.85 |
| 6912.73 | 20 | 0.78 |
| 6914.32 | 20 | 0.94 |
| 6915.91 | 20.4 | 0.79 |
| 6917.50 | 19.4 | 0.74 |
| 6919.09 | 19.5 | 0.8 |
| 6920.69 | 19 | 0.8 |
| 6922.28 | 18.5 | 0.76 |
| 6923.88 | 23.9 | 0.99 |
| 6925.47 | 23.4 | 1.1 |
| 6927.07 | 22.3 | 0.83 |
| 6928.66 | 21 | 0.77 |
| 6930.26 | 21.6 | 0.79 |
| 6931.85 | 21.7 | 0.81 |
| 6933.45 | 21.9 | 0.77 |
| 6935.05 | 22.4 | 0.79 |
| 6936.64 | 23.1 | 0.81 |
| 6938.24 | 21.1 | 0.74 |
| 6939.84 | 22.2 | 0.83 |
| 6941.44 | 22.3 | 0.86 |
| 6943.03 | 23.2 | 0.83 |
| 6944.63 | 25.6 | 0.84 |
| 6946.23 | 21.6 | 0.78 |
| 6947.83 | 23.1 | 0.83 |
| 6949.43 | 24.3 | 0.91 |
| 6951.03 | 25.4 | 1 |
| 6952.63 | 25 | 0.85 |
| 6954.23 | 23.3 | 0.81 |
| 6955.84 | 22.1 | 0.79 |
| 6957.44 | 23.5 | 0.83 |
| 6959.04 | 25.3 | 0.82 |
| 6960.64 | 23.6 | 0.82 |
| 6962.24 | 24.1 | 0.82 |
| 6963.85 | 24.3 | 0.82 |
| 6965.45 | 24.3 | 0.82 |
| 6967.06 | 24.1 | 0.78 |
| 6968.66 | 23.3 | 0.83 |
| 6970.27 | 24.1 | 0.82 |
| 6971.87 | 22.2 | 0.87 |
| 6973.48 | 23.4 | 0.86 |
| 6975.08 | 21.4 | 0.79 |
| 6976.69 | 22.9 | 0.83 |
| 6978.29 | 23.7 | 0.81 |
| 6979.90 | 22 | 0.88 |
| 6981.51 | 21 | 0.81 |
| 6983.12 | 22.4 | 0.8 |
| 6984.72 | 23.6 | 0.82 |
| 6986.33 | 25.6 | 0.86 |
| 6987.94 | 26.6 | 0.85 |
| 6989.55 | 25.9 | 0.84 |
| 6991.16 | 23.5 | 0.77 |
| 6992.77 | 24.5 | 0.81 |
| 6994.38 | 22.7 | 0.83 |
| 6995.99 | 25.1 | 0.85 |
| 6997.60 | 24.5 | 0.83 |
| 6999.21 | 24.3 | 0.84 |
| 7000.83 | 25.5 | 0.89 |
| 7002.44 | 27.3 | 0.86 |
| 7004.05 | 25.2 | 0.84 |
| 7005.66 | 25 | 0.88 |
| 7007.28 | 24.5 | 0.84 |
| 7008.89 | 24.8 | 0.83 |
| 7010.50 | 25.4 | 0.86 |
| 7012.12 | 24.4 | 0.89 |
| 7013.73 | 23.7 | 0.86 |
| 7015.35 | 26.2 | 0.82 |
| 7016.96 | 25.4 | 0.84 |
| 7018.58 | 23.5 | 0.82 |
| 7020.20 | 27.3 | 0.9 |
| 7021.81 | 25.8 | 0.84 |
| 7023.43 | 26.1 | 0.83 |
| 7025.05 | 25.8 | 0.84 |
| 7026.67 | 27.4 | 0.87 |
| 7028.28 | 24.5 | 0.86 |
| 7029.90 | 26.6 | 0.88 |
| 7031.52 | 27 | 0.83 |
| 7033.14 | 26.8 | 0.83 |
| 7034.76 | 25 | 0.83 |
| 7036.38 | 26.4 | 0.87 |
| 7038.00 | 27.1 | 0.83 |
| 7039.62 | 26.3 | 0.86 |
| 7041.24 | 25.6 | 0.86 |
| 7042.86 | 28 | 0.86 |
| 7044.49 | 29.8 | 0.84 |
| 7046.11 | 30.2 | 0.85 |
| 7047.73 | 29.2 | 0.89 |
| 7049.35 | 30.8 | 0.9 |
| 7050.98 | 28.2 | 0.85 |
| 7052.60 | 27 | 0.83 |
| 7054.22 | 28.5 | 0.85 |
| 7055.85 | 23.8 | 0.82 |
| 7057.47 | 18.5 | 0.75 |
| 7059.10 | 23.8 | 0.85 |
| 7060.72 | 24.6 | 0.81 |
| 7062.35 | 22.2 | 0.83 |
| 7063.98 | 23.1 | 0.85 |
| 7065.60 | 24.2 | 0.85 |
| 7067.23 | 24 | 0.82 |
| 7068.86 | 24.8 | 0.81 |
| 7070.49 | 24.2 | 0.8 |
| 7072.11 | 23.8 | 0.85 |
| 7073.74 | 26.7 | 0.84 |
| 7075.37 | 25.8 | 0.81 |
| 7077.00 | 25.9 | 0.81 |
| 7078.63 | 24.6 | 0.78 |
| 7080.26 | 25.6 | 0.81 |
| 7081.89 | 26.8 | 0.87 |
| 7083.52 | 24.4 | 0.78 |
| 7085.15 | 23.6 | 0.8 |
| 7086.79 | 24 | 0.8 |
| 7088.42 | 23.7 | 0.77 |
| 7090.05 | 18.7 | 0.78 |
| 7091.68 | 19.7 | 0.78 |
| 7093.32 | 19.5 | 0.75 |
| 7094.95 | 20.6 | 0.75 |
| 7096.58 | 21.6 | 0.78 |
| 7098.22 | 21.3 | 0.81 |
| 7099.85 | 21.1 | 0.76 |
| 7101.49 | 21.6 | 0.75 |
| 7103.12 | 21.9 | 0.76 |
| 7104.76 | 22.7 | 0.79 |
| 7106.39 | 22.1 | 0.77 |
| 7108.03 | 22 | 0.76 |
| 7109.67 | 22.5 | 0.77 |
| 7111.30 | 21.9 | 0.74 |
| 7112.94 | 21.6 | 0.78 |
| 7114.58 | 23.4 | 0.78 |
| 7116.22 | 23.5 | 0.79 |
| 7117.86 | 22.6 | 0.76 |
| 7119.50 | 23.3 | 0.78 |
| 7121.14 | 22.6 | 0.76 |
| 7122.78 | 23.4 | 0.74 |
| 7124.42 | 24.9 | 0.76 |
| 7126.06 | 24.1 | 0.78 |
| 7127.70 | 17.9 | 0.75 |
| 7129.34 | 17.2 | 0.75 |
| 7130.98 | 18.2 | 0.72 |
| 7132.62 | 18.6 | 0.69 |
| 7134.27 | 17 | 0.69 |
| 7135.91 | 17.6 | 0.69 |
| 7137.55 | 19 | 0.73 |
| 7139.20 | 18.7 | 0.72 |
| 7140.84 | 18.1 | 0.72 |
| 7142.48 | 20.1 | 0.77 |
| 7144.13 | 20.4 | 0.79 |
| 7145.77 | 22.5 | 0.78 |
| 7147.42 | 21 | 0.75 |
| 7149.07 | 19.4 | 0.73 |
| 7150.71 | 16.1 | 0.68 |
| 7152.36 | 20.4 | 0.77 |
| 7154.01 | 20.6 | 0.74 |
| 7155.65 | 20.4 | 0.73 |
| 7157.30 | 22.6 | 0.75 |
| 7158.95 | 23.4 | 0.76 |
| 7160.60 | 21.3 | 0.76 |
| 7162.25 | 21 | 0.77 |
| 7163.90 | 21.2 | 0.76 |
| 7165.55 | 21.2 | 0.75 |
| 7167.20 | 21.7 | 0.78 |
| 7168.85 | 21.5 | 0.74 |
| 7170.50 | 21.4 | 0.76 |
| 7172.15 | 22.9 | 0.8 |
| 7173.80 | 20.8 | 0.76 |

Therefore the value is 1.35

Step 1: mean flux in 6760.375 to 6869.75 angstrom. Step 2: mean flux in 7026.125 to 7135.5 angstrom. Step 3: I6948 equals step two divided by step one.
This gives 1.30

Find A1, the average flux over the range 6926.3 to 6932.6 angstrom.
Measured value 21.7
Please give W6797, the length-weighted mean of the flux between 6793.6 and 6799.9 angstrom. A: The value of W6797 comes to 17.9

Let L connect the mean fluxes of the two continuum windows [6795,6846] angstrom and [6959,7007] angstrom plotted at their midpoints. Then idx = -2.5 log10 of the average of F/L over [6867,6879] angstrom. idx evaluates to 0.14 mag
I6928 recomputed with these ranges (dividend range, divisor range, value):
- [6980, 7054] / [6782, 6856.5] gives 1.41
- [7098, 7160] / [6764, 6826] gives 1.14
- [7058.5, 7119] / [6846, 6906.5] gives 1.26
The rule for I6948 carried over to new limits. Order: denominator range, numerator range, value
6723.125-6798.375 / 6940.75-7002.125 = 1.29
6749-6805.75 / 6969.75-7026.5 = 1.33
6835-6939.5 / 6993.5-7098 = 1.31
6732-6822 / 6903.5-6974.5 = 1.20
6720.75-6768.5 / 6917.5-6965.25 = 1.24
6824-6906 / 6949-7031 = 1.33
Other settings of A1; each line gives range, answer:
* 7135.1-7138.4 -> 18.3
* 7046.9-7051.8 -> 29.4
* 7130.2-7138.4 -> 18.1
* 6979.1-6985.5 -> 22.3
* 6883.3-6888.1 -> 18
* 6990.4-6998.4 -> 24.1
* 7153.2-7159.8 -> 21.8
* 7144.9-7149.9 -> 21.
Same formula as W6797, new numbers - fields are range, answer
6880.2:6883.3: 20.4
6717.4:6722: 17.2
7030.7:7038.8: 26.5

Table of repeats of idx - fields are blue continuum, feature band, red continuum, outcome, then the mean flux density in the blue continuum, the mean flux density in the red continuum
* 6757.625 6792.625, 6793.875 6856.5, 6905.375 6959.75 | 0.09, 18.8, 21.9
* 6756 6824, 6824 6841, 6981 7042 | 0.06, 18.5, 25.2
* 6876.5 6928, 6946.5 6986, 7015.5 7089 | -0.06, 19.5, 25.7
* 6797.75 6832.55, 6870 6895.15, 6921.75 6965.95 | 0.12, 18.3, 23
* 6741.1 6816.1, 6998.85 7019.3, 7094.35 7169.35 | -0.24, 18.5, 21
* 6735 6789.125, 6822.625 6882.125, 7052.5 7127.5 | 0.09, 18.7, 23.2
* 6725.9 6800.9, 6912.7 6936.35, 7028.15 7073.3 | 0.08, 18.5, 25.9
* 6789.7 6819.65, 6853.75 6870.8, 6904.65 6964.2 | 0.12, 18.2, 22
